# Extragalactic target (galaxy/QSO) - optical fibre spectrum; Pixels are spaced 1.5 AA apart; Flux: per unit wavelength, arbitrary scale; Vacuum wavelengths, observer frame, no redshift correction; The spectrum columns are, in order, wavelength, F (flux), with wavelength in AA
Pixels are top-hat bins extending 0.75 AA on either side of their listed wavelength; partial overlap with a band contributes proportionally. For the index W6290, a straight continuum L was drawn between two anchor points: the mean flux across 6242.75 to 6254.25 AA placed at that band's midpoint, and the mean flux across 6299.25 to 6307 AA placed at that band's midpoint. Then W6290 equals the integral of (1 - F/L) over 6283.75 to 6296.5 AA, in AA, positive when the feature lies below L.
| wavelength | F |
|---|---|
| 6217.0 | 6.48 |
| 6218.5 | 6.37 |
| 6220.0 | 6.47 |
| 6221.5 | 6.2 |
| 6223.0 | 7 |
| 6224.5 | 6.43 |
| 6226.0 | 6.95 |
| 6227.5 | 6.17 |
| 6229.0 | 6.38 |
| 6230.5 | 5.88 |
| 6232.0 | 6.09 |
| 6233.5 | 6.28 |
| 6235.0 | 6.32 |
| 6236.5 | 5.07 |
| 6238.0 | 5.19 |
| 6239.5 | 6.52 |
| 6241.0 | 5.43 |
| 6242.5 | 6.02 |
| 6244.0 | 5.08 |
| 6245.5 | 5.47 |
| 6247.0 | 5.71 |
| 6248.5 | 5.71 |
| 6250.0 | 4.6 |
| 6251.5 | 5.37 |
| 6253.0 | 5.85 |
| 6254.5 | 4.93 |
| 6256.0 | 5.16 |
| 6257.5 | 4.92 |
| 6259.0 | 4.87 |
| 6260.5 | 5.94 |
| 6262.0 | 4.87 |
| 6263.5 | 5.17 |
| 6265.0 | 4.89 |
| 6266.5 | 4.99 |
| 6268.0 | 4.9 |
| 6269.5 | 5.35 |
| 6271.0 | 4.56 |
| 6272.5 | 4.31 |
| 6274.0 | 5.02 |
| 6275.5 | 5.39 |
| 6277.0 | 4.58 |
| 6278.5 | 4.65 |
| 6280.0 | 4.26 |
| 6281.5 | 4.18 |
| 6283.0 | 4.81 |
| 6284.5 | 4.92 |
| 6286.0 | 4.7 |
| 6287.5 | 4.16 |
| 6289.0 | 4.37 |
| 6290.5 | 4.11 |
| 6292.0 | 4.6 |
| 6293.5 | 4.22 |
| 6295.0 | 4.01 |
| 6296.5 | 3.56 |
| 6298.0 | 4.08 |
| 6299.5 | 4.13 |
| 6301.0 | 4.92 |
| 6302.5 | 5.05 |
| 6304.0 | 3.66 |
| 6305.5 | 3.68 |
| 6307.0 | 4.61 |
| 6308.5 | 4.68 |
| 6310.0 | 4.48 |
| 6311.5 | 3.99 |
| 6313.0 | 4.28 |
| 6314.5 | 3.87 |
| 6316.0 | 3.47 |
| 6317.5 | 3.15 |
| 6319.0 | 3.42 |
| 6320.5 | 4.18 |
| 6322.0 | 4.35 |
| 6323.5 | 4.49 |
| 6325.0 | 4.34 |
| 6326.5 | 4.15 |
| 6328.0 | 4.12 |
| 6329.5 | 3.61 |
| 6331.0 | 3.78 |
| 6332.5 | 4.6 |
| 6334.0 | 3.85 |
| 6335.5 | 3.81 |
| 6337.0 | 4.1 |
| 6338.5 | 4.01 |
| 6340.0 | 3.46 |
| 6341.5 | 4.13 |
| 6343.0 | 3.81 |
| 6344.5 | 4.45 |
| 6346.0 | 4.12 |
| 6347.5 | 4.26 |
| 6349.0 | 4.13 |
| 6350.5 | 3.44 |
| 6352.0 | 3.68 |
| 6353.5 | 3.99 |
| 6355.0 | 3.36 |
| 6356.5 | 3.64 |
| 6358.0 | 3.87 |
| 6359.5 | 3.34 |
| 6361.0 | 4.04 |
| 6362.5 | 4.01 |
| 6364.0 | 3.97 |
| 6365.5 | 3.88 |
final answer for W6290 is 0.7 AA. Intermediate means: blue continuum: 5.41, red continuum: 4.33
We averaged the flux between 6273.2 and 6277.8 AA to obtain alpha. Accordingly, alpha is 4.99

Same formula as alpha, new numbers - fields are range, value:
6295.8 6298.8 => 3.83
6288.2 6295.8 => 4.26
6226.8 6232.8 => 6.13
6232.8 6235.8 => 6.28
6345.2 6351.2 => 4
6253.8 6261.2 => 5.16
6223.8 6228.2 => 6.52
